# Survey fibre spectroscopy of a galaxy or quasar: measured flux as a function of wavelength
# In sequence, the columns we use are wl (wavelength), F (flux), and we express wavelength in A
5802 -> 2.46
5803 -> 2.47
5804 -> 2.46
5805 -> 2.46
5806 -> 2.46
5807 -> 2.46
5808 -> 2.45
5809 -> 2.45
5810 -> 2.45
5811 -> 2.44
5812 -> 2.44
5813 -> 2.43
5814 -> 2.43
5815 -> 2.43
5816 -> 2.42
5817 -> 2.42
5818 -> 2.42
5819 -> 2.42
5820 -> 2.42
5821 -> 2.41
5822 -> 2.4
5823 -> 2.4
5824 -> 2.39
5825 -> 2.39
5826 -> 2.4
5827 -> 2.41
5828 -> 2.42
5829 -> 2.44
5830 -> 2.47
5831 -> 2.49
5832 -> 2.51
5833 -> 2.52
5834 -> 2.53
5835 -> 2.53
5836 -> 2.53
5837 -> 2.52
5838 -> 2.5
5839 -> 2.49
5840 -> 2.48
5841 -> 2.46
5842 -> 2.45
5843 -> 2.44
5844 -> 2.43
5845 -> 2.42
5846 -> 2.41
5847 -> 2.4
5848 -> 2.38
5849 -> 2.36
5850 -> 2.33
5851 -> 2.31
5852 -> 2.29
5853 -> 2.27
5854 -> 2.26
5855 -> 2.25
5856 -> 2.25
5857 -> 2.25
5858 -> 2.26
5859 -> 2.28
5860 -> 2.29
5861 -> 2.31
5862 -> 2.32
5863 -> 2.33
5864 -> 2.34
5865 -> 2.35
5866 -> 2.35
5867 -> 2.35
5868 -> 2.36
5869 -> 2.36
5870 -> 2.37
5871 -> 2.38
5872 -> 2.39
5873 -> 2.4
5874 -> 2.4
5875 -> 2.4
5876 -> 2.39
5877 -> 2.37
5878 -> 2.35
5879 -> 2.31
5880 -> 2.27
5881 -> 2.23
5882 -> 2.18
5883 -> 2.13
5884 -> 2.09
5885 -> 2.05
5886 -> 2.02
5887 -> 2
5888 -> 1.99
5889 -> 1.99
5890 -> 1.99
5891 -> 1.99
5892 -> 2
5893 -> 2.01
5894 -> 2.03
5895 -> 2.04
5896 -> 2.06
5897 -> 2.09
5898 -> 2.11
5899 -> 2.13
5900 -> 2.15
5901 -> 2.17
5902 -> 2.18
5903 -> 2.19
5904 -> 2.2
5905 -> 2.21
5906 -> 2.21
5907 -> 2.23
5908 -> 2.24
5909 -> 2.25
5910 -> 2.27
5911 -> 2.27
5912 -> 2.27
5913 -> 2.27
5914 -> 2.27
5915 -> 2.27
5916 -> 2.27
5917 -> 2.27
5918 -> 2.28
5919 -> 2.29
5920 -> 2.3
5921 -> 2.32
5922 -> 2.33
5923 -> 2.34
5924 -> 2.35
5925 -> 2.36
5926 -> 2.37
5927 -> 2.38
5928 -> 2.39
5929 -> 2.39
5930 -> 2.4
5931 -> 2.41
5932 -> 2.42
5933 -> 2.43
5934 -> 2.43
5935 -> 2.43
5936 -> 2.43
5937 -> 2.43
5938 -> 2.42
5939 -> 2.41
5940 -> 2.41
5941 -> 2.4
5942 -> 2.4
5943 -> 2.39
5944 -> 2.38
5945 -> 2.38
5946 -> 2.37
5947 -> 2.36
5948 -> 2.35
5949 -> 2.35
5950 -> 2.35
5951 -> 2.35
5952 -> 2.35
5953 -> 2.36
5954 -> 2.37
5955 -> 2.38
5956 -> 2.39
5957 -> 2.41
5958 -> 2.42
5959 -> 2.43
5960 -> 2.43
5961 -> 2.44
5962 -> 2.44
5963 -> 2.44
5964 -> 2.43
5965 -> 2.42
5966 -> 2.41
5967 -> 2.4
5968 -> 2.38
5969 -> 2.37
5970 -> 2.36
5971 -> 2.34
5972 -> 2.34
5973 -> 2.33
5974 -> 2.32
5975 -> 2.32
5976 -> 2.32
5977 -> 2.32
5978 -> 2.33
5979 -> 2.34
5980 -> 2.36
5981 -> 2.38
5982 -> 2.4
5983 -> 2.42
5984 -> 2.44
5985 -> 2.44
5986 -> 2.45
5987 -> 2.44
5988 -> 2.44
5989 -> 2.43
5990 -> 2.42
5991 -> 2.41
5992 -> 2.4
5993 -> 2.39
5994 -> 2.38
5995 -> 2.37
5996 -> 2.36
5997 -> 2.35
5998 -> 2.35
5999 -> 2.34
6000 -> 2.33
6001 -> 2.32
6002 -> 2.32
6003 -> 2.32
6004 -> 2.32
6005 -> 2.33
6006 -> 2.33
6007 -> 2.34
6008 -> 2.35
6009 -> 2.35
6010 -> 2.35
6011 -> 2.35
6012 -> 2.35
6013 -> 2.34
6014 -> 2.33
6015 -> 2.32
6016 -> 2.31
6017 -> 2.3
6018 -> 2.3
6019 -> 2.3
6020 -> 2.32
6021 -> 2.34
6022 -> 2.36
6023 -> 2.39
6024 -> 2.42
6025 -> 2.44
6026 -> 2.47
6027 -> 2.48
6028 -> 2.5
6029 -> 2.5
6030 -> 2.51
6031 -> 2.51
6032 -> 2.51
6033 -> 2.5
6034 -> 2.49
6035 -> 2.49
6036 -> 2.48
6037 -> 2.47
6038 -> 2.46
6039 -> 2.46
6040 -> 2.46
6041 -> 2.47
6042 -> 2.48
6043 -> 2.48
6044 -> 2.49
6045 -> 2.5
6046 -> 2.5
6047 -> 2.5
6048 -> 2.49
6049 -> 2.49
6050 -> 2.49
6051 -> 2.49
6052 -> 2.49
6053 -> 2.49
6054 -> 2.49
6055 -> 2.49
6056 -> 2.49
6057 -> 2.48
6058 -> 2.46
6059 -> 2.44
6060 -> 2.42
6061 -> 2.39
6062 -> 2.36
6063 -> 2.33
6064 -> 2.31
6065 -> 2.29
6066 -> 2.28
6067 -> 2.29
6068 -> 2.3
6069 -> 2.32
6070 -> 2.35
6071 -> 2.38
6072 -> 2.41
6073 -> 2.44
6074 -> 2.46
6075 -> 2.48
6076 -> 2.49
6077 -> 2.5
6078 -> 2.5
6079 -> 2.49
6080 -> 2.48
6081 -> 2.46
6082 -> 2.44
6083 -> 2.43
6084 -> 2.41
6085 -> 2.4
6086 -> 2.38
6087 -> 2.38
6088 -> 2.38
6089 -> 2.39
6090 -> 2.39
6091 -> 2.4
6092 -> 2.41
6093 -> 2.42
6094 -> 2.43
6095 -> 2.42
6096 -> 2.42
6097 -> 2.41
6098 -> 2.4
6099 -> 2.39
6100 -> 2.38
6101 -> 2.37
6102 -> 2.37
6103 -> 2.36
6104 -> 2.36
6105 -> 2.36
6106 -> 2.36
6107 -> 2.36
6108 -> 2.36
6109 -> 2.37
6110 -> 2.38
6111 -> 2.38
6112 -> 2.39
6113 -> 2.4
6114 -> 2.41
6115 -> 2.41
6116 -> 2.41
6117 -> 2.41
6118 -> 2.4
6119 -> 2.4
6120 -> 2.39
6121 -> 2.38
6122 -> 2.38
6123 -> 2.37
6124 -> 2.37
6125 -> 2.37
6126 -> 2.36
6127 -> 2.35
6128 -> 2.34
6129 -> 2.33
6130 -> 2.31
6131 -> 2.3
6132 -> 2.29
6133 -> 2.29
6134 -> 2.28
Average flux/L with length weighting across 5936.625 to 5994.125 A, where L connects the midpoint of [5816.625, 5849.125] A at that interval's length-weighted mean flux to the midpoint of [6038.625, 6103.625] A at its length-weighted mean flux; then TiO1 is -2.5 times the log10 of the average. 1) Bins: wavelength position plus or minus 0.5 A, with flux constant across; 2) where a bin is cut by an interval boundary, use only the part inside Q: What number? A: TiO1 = 0.02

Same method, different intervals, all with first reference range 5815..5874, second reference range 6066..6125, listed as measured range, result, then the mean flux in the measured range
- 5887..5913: 0.13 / 2.13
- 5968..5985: 0.02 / 2.36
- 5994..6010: 0.03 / 2.34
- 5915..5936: 0.02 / 2.36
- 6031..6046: -0.04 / 2.48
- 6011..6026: 0.02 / 2.35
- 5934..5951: 0.00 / 2.39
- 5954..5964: -0.01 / 2.42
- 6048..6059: -0.04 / 2.48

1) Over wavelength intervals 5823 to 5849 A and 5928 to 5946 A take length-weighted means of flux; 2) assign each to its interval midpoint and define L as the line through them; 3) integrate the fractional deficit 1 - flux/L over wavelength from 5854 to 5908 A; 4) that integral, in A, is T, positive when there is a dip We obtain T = 4.8 A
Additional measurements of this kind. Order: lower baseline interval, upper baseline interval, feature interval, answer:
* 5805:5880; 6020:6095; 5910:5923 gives 0.7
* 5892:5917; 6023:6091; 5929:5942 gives -1.1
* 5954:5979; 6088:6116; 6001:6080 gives -1.0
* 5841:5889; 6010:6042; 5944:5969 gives -0.3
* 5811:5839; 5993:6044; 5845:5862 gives 0.9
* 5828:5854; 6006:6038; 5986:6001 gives 0.1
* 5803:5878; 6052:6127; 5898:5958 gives 1.8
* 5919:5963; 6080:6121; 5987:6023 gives 0.6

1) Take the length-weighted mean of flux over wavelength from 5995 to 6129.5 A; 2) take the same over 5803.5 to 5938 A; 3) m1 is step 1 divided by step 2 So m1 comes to 1.03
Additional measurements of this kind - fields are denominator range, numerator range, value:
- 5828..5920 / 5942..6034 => 1.04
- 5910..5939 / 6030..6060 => 1.06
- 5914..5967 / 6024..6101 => 1.03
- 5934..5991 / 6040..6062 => 1.04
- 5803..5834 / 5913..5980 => 0.97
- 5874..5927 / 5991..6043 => 1.09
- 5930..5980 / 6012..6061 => 1.02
